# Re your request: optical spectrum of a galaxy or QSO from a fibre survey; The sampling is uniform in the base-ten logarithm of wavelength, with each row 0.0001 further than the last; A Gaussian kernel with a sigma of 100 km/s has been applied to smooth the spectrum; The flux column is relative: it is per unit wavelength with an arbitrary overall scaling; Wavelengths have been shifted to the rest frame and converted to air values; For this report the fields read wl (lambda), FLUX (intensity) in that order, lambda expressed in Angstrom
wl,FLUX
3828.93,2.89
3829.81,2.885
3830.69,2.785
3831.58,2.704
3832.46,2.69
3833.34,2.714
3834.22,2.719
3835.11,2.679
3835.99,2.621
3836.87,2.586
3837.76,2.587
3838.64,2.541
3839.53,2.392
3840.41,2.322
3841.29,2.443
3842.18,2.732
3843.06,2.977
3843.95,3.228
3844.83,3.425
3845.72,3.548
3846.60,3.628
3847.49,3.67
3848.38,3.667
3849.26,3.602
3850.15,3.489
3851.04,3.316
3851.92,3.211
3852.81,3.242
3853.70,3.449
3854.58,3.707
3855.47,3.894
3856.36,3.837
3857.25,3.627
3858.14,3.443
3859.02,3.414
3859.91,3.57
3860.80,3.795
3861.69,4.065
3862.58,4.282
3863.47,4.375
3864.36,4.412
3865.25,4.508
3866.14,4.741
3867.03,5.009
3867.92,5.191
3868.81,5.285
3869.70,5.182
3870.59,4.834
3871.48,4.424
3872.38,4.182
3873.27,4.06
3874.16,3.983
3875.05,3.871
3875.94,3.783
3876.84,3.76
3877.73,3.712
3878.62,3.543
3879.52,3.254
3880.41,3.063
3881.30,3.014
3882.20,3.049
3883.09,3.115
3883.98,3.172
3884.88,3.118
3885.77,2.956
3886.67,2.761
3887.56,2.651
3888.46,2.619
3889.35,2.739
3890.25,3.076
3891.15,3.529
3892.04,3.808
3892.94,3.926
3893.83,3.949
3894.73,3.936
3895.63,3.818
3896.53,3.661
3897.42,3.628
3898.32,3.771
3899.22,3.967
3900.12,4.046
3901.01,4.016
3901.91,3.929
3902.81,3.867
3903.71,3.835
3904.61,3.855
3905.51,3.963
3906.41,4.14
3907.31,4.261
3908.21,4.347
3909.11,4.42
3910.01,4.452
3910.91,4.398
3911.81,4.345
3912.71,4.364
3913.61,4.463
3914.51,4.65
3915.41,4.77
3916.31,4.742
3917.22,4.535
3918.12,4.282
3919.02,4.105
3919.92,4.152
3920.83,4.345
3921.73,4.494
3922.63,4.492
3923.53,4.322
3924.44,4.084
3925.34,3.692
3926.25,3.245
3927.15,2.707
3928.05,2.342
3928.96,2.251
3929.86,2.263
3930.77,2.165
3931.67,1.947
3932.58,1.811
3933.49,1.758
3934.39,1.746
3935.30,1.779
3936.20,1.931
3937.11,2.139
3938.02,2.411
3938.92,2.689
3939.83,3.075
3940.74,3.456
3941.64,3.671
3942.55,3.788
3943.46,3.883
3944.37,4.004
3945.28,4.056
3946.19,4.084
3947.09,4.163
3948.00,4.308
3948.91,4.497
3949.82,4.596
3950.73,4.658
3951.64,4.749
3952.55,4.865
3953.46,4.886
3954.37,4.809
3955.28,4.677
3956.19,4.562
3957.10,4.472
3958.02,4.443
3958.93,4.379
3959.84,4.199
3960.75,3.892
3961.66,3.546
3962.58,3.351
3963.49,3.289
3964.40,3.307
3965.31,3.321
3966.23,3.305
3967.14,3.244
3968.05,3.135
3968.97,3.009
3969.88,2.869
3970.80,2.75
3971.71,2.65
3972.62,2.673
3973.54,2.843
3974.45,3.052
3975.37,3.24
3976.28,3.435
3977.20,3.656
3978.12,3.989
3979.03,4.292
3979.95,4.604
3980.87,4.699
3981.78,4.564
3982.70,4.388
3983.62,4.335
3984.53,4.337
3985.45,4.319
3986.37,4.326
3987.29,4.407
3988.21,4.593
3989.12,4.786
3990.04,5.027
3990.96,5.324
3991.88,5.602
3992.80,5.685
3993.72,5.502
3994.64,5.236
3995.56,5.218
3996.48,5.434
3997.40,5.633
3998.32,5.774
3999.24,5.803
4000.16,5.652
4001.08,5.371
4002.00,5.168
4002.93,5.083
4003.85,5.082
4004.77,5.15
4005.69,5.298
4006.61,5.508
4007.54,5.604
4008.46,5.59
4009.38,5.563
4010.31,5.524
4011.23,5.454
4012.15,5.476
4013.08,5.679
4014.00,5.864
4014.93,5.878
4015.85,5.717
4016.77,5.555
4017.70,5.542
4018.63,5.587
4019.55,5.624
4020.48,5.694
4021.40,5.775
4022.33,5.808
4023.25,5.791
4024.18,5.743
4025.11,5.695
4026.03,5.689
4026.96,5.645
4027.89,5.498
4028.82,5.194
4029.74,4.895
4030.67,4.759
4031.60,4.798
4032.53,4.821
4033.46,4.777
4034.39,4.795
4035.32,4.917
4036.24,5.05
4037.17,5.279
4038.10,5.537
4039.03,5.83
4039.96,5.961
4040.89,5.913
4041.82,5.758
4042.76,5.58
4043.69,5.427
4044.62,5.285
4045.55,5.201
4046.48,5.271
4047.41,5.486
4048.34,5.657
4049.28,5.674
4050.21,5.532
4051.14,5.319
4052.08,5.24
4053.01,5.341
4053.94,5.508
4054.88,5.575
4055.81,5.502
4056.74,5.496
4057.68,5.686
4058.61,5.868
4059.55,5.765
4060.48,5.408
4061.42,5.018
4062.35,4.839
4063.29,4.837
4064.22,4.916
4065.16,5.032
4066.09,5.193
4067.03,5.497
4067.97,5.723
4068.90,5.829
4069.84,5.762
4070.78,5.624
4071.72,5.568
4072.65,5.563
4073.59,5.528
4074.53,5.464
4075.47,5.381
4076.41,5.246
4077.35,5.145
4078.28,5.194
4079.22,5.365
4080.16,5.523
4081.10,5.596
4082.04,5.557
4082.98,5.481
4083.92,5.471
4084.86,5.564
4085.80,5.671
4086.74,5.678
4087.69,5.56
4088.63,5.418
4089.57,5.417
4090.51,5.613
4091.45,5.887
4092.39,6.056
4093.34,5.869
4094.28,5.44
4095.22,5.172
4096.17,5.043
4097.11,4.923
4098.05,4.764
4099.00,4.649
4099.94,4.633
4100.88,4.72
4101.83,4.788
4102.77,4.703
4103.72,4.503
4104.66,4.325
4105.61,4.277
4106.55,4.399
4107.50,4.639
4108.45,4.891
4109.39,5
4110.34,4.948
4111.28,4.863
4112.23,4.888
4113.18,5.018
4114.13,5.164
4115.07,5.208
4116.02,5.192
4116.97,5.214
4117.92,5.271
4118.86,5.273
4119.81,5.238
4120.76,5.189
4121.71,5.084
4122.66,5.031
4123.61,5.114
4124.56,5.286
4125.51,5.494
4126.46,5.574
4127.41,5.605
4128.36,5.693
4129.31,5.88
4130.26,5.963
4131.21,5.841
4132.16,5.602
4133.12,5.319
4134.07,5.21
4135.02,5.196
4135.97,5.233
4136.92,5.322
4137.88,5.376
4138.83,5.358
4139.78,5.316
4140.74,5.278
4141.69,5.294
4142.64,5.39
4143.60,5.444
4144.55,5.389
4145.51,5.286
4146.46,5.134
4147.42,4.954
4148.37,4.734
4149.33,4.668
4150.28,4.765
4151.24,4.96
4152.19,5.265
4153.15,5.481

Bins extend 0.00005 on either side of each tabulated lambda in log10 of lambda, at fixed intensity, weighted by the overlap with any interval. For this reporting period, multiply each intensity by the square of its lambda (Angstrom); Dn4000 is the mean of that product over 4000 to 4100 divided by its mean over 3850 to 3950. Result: 1.59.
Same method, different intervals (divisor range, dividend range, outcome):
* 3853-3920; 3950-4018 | 1.23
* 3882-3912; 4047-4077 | 1.60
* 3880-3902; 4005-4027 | 1.76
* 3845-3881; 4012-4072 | 1.52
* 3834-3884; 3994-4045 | 1.64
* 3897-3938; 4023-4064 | 1.59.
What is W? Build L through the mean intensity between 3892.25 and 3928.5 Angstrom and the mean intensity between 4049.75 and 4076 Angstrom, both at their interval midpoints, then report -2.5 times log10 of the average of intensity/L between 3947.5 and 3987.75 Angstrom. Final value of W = 0.16 mag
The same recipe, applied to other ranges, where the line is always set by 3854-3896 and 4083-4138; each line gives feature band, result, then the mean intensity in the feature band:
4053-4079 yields -0.10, 5.41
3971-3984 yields 0.18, 3.72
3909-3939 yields 0.19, 3.42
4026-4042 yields -0.11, 5.27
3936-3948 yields 0.23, 3.4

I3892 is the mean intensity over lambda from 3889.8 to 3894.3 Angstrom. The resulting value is 3.66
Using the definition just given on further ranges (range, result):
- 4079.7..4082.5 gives 5.56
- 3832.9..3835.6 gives 2.7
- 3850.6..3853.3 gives 3.26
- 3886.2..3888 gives 2.71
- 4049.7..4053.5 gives 5.37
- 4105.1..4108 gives 4.43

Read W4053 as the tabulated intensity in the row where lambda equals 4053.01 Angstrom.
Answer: 5.341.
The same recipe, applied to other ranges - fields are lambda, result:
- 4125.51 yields 5.494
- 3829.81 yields 2.885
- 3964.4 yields 3.307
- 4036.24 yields 5.05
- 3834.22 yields 2.719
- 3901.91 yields 3.929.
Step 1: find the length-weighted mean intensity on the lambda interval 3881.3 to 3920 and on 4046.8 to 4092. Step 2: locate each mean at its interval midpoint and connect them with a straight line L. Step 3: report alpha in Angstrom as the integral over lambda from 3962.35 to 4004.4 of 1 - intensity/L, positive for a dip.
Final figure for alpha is 3.2 Angstrom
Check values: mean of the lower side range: 3.83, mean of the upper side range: 5.46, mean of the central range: 4.3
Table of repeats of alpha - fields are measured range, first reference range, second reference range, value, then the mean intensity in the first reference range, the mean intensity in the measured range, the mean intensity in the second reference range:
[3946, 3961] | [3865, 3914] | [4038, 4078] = -0.1 Angstrom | 3.88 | 4.5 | 5.46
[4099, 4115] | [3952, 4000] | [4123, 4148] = 1.4 Angstrom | 4.24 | 4.75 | 5.4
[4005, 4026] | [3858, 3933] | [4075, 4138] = -4.6 Angstrom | 3.81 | 5.63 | 5.24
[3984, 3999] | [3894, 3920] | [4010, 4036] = 0.0 Angstrom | 4.16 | 5.08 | 5.43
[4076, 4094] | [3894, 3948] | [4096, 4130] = -2.7 Angstrom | 3.62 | 5.54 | 5.02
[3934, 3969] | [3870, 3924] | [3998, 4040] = 6.6 Angstrom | 3.88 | 3.71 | 5.44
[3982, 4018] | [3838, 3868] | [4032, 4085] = -2.7 Angstrom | 3.59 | 5.26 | 5.41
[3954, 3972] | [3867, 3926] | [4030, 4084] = 3.4 Angstrom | 3.94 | 3.66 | 5.38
